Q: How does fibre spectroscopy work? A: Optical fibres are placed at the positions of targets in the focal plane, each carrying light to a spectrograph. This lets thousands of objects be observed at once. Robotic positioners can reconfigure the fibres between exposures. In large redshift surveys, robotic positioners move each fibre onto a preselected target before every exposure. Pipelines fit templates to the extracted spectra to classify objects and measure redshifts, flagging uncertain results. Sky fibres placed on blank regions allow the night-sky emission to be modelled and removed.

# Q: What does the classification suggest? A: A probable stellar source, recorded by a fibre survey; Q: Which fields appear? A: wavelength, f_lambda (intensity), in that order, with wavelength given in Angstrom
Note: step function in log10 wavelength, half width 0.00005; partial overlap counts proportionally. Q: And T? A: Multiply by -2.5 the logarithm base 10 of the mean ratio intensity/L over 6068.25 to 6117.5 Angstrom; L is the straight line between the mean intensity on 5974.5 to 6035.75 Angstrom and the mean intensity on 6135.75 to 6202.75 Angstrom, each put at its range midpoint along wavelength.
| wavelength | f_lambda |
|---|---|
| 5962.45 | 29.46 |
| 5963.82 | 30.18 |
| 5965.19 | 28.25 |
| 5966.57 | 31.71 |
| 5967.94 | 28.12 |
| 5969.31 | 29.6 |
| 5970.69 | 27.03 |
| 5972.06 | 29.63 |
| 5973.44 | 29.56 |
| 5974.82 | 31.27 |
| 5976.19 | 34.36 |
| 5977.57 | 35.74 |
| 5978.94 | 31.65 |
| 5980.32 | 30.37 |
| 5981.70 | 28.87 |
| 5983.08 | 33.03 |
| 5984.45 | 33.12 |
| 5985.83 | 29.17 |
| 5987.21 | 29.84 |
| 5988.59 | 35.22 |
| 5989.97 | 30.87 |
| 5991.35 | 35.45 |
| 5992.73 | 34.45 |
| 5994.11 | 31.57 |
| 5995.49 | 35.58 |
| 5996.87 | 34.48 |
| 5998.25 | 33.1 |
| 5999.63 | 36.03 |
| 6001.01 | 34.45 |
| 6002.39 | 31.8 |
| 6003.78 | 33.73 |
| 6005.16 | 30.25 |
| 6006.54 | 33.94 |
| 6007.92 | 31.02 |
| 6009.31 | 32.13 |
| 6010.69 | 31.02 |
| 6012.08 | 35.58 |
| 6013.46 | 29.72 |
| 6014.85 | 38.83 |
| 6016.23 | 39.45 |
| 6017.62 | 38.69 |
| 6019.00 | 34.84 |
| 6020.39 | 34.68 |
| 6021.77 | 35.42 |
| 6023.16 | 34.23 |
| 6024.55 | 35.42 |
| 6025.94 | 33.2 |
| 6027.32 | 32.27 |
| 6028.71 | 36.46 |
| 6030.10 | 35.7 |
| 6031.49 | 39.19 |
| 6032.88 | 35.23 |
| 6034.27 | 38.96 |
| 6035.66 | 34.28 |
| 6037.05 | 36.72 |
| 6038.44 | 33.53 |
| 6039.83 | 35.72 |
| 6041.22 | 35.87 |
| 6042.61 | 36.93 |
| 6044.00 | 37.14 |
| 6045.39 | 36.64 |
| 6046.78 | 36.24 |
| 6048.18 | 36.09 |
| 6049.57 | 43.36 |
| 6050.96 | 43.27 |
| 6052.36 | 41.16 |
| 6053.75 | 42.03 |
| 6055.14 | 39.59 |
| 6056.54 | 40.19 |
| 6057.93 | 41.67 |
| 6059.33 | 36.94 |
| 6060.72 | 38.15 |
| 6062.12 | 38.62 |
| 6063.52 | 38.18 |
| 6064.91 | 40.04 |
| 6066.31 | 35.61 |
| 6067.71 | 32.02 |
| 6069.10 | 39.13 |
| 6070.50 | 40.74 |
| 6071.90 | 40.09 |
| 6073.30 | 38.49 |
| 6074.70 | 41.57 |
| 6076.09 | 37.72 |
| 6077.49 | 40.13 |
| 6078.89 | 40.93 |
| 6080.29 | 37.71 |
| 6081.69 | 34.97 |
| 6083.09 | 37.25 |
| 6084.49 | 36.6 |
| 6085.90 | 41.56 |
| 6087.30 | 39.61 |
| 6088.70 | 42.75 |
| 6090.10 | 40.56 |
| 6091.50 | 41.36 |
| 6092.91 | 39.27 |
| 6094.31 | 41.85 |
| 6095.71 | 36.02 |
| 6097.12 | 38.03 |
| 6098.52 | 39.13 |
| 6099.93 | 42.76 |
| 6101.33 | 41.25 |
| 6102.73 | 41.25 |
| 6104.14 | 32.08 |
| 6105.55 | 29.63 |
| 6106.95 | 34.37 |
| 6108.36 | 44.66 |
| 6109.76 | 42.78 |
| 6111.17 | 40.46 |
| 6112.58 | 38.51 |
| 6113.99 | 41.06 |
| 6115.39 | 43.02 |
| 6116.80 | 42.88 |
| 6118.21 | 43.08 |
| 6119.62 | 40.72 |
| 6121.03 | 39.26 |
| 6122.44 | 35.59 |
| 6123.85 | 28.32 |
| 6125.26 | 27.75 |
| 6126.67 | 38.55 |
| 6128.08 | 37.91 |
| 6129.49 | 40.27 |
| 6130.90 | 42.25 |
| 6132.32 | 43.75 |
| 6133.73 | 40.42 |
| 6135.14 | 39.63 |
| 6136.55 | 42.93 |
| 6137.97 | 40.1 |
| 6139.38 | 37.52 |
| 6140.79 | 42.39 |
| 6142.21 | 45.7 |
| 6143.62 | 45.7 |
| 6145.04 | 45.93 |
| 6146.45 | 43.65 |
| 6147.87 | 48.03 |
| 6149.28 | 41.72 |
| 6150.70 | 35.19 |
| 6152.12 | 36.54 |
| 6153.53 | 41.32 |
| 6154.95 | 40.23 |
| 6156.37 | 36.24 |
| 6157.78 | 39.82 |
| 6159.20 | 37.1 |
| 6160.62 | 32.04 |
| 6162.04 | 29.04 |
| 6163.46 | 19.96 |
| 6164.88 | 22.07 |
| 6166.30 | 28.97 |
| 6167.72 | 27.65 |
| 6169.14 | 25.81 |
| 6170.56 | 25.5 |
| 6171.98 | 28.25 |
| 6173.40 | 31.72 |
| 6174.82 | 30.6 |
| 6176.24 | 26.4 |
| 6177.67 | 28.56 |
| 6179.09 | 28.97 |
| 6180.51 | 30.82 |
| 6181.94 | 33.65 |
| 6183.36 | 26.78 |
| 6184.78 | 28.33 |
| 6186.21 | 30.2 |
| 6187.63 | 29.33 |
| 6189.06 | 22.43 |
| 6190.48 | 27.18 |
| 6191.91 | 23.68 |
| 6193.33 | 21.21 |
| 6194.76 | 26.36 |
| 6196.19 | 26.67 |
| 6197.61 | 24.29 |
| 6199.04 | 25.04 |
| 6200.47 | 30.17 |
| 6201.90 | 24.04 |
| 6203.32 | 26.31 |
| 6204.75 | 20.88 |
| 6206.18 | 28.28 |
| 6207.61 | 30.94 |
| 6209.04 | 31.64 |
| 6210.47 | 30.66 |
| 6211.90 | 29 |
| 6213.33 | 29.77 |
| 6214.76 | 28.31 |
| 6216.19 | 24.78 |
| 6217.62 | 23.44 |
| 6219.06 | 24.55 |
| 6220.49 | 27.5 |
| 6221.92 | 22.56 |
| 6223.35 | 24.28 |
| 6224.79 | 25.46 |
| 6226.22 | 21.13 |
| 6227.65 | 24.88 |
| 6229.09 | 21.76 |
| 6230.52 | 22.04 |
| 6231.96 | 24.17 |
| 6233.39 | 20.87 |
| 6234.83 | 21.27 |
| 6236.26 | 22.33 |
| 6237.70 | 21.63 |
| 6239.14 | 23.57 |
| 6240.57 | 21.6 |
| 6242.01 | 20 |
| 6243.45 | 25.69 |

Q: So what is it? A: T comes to -0.19 mag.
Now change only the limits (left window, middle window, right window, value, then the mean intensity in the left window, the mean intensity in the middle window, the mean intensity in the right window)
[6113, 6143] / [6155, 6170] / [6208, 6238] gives 0.14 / 39.7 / 30.3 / 25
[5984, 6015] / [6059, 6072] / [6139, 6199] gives -0.16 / 33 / 37.9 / 32.1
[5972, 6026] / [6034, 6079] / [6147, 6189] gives -0.17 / 33.3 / 38.4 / 31.6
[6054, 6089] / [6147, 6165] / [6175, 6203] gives -0.18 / 38.8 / 35.8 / 27.1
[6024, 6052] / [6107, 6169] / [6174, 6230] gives -0.24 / 36.7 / 38.2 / 26.7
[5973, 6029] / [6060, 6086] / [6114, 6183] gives -0.11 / 33.4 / 38.3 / 36.1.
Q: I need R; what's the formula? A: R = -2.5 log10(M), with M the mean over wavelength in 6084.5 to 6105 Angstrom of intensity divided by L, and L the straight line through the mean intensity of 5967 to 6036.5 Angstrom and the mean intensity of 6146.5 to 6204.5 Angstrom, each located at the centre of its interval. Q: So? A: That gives -0.246 mag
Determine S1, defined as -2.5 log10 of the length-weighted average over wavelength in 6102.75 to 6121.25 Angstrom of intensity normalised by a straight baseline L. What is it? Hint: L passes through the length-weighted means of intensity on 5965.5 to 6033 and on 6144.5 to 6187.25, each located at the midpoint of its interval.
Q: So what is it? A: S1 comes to -0.20 mag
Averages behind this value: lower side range 33.2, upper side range 32.6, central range 39.5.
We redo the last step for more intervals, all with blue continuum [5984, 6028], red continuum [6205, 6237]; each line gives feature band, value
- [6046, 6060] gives -0.25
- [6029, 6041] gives -0.11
